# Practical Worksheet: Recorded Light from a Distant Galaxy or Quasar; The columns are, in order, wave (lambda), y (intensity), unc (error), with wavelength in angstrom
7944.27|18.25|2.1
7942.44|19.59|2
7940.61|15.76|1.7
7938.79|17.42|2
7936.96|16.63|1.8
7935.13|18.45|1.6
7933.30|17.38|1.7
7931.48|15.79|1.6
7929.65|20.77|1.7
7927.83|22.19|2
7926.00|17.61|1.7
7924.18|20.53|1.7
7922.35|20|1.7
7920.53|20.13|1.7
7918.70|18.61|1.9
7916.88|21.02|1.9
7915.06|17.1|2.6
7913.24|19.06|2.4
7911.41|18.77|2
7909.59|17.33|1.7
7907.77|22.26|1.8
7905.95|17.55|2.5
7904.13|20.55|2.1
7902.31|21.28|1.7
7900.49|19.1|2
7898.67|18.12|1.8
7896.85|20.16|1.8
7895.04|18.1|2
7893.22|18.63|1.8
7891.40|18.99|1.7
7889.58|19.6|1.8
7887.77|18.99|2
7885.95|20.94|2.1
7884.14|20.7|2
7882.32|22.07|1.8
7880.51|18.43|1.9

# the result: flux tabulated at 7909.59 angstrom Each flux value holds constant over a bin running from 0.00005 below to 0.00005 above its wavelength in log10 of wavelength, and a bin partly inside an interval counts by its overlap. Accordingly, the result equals 17.33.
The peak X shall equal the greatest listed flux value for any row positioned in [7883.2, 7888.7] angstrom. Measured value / 20.94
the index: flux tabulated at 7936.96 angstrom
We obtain 16.63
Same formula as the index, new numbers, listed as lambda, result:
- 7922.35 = 20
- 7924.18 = 20.53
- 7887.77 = 18.99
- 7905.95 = 17.55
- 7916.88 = 21.02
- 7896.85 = 20.16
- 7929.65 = 20.77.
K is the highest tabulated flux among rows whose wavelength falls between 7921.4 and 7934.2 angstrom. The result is 22.19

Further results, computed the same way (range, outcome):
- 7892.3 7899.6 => 20.16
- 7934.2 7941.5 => 18.45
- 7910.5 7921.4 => 21.02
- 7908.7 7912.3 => 18.77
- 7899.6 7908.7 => 22.26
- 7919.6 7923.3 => 20.13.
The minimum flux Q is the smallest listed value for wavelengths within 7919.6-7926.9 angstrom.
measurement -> 17.61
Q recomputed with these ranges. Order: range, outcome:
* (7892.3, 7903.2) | 18.1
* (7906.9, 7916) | 17.1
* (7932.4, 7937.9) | 16.63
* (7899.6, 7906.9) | 17.55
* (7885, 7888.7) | 18.99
